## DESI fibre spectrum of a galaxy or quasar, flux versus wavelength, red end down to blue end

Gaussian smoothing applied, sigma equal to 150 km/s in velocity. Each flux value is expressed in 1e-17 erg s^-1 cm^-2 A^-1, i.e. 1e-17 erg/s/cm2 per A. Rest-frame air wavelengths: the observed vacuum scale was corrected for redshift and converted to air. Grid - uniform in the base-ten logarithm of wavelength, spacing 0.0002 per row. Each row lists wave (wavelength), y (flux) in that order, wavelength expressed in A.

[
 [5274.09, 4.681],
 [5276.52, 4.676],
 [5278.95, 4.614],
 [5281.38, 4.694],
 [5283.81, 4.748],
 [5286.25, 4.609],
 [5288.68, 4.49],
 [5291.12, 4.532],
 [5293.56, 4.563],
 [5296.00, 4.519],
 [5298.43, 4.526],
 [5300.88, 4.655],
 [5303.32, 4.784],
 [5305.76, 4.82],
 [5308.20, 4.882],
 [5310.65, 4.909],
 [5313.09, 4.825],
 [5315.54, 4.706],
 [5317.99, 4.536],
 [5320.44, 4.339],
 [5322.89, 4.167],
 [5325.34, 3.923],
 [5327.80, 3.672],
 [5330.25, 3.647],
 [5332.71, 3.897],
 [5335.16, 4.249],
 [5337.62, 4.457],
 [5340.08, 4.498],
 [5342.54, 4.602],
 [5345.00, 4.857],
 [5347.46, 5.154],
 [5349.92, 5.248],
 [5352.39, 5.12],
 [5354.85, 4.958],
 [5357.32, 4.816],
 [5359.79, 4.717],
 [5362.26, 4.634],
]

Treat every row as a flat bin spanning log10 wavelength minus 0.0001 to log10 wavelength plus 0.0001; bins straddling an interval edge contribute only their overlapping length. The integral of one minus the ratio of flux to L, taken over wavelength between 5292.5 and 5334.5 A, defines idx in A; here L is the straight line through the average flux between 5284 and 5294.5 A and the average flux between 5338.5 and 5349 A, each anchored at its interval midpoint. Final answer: 2.06 A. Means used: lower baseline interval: 4.56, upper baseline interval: 4.78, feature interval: 4.43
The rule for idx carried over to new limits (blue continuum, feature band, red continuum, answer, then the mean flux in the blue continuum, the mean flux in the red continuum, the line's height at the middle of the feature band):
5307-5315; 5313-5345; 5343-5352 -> 4.4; 4.86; 5.05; 4.95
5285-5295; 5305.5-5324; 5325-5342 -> -1.6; 4.54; 4.08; 4.28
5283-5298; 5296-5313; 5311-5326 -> -0.9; 4.57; 4.46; 4.52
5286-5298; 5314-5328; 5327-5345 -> 0.1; 4.54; 4.21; 4.32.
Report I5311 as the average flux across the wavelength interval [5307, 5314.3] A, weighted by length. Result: 4.87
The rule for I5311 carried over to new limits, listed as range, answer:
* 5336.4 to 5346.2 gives 4.6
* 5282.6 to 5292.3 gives 4.59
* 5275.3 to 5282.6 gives 4.66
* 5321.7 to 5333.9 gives 3.86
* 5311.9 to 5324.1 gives 4.51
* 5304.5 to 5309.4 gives 4.86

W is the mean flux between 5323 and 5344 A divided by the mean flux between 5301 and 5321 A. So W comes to 0.87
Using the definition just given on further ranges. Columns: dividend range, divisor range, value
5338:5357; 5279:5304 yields 1.06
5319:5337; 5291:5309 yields 0.86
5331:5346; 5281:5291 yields 0.95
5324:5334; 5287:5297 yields 0.84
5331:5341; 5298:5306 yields 0.90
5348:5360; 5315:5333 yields 1.22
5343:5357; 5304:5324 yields 1.08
